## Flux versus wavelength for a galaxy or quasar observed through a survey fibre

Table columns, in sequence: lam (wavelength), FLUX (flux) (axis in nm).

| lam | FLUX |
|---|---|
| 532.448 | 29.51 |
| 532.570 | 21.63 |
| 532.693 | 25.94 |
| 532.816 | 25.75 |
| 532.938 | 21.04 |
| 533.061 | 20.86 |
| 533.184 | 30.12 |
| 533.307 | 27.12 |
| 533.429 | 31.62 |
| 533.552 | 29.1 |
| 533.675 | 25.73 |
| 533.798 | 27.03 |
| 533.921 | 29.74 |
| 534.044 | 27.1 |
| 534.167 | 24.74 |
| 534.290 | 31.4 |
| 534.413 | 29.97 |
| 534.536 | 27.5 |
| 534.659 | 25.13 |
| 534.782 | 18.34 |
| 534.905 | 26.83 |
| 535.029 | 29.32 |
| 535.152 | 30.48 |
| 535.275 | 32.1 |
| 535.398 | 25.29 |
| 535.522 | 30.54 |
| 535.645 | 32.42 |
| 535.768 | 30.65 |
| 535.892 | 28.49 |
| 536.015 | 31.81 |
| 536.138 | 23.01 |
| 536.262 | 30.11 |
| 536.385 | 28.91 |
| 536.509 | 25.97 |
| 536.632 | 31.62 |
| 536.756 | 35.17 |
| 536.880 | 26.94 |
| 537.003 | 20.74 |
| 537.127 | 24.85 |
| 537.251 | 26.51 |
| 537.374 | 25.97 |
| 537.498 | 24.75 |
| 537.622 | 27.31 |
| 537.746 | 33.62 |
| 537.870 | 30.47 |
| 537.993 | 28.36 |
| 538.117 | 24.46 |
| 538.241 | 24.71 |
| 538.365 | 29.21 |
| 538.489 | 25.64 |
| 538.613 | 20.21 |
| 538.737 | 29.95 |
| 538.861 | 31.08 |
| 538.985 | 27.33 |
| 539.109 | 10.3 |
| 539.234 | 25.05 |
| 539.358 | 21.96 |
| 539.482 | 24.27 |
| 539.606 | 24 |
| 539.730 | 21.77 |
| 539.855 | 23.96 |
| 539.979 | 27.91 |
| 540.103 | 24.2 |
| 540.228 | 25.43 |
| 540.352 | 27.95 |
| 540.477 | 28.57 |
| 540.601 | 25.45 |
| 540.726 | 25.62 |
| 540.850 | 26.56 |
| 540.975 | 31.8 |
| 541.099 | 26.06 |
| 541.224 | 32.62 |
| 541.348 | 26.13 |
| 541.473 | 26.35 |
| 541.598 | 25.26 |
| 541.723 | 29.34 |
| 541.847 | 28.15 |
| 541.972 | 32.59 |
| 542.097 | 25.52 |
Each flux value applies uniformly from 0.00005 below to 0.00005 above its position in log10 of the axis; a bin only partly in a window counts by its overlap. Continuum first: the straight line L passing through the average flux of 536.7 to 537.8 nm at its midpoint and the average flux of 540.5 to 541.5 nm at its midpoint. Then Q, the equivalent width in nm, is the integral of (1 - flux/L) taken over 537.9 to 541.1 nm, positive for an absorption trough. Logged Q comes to 0.23 nm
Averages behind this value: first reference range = 27.2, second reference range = 27.7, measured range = 25.5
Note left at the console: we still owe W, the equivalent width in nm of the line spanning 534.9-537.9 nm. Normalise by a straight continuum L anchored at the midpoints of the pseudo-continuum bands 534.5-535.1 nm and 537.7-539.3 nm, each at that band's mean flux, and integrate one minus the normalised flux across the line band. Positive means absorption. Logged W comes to -0.33 nm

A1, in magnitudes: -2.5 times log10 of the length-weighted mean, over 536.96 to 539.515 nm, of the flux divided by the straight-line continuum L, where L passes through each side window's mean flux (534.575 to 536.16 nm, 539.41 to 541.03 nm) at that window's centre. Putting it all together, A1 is 0.05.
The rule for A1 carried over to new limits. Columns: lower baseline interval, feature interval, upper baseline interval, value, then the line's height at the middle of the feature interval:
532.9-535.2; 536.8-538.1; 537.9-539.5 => -0.062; 25.5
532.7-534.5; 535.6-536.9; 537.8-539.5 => -0.133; 26.2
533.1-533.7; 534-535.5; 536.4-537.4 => 0.027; 28.1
